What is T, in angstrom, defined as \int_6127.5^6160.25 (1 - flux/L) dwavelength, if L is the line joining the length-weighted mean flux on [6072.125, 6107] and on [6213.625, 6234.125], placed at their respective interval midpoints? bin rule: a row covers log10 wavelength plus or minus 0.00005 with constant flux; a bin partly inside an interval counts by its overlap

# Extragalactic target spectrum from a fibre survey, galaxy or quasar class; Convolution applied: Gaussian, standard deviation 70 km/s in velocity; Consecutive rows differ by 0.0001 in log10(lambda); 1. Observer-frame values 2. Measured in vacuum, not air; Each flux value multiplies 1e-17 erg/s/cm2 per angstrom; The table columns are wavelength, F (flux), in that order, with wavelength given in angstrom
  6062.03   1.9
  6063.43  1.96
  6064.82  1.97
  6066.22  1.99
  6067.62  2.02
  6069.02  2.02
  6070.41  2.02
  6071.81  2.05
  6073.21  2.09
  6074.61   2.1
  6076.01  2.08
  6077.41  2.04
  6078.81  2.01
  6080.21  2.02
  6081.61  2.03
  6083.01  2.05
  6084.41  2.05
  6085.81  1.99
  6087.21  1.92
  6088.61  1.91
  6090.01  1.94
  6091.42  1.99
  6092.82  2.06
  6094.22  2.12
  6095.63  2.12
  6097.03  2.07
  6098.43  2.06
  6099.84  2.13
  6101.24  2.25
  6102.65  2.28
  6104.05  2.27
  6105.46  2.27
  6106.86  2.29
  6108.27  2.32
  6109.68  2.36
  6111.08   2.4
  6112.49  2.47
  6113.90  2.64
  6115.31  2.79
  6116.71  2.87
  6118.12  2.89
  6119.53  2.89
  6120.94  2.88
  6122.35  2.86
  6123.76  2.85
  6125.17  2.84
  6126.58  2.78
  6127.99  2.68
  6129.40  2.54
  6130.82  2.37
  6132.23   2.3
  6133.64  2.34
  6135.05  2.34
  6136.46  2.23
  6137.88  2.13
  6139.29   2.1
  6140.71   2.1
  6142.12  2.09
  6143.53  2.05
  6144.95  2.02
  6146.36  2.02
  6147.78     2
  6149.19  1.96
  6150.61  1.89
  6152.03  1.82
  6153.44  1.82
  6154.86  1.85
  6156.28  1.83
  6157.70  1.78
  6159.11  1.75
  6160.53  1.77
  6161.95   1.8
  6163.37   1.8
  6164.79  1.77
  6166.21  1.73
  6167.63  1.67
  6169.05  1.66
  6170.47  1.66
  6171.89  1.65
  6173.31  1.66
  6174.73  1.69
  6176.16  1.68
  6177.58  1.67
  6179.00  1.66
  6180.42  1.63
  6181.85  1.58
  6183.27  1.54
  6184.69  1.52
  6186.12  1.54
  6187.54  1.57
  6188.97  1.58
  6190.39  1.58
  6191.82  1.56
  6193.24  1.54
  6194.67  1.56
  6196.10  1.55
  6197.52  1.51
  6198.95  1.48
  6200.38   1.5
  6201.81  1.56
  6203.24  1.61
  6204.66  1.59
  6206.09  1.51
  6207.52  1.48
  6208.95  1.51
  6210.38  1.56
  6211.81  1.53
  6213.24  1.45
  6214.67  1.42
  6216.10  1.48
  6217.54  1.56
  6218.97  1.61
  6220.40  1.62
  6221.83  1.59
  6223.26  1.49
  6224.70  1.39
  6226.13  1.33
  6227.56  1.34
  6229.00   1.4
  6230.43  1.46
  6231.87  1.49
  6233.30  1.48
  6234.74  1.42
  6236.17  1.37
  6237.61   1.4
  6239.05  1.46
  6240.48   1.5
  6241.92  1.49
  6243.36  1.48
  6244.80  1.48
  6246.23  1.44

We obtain -4.25 angstrom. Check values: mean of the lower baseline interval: 2.08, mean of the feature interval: 2.08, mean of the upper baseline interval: 1.47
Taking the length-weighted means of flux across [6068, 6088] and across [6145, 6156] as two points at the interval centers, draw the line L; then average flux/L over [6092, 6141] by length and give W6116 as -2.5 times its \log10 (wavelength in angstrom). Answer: -0.23 mag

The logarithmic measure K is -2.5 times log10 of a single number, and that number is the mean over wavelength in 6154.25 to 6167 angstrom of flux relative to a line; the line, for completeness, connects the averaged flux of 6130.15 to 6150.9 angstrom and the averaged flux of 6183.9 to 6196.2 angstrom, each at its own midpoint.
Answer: 0.07 mag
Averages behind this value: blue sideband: 2.13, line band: 1.79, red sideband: 1.56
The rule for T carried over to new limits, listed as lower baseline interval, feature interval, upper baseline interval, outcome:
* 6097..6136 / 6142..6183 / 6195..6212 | 4.29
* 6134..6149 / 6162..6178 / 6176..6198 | 0.69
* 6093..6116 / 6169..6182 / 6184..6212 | 0.50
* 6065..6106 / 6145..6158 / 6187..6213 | -0.97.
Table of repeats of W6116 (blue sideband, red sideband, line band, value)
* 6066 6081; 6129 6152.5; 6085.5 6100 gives 0.022 mag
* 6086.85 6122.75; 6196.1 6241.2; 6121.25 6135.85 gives -0.194 mag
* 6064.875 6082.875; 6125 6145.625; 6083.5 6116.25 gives -0.026 mag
